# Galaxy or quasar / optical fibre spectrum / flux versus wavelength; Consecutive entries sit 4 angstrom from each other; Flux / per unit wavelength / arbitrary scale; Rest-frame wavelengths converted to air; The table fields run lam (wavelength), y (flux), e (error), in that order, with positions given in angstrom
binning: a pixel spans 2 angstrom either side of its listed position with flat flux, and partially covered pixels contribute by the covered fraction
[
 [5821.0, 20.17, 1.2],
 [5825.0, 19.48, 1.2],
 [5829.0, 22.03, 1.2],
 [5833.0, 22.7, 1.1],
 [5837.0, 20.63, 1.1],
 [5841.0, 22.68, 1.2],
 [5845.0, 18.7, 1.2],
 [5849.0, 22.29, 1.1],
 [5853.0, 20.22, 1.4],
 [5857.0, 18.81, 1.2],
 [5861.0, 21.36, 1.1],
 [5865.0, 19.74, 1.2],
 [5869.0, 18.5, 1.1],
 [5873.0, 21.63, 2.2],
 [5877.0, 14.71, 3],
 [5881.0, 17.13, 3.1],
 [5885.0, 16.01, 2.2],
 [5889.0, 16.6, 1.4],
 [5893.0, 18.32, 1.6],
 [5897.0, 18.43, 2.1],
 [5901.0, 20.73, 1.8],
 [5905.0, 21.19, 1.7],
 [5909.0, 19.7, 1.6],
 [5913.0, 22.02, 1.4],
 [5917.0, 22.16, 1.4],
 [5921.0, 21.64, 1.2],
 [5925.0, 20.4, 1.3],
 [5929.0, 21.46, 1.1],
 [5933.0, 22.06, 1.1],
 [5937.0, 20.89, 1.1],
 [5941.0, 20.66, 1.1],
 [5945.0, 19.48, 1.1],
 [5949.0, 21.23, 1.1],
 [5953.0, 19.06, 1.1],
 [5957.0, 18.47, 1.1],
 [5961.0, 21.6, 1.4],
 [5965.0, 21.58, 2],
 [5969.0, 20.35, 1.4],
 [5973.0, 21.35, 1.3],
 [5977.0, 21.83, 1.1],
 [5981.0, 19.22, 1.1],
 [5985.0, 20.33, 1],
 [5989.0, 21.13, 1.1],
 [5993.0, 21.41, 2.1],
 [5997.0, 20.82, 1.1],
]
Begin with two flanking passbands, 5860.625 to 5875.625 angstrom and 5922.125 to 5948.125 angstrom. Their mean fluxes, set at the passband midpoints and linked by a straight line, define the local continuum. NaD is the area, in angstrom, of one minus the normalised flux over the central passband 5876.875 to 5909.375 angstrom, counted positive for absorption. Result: 3.4 angstrom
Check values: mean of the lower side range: 20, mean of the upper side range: 20.9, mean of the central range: 18.2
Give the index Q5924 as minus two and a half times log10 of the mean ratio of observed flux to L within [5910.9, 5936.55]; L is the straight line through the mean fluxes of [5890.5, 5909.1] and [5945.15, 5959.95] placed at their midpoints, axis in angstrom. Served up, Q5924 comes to -0.10 mag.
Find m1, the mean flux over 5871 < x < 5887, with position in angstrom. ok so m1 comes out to 17.4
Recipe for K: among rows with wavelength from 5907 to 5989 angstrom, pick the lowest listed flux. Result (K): 18.47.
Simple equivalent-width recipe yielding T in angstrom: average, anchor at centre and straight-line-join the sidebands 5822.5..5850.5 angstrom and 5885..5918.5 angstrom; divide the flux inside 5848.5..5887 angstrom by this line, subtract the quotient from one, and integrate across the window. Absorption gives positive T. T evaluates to 2.9 angstrom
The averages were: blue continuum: 21.2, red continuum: 19.6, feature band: 18.9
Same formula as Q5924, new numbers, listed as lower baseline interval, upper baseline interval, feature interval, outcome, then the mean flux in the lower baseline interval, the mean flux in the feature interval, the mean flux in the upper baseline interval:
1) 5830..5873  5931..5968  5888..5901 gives 0.127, 20.6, 18.3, 20.6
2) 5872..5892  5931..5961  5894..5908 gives -0.110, 17.1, 20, 20.4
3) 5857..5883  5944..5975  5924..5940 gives -0.068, 18.8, 21.2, 20.4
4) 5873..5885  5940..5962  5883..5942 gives -0.101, 16.9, 20.1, 20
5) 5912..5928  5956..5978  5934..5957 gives 0.053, 21.5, 20.2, 20.9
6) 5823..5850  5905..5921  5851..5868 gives 0.067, 21.2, 19.9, 21.3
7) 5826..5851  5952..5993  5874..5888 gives 0.276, 21.4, 16.4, 20.6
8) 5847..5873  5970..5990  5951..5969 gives 0.024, 20.3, 20.2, 20.7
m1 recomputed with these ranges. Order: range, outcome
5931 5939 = 21.5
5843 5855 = 20.4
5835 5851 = 21.1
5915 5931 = 21.4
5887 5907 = 19.1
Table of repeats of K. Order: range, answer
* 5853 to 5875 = 18.5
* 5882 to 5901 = 16.01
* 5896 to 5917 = 18.43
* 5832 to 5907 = 14.71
